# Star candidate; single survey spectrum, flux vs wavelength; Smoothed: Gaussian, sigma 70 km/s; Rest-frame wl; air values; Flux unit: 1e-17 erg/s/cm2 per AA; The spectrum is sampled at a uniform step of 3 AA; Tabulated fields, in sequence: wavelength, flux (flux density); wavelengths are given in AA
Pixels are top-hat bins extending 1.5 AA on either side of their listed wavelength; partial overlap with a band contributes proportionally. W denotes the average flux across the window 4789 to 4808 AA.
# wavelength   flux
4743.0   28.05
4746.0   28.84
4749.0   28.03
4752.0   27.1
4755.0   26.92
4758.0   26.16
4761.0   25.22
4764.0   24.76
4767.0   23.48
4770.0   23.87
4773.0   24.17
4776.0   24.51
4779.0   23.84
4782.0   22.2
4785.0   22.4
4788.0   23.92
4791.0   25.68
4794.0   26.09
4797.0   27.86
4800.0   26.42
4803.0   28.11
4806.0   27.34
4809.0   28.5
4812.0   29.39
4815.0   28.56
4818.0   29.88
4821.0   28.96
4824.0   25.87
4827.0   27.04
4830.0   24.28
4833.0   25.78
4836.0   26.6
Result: 26.9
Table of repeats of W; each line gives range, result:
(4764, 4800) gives 24.5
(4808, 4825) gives 28.6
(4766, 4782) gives 23.8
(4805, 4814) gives 28.5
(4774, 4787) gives 23.3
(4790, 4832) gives 27.4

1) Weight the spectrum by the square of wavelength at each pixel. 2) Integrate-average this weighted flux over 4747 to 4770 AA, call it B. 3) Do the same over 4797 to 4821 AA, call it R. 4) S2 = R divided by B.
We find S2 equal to 1.12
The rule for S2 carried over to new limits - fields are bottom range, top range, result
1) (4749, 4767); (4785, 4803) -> 1.01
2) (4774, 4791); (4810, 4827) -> 1.22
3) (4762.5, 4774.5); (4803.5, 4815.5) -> 1.20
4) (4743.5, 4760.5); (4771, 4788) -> 0.87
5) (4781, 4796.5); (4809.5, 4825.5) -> 1.18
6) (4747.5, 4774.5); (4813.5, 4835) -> 1.09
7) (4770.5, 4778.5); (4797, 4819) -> 1.18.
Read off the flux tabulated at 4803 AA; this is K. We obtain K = 28.11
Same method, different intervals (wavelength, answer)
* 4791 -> 25.68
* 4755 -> 26.92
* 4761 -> 25.22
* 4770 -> 23.87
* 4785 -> 22.4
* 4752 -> 27.1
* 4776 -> 24.51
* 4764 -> 24.76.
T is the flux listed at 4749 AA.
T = 28.03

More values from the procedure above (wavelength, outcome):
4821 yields 28.96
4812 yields 29.39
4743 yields 28.05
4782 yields 22.2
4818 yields 29.88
